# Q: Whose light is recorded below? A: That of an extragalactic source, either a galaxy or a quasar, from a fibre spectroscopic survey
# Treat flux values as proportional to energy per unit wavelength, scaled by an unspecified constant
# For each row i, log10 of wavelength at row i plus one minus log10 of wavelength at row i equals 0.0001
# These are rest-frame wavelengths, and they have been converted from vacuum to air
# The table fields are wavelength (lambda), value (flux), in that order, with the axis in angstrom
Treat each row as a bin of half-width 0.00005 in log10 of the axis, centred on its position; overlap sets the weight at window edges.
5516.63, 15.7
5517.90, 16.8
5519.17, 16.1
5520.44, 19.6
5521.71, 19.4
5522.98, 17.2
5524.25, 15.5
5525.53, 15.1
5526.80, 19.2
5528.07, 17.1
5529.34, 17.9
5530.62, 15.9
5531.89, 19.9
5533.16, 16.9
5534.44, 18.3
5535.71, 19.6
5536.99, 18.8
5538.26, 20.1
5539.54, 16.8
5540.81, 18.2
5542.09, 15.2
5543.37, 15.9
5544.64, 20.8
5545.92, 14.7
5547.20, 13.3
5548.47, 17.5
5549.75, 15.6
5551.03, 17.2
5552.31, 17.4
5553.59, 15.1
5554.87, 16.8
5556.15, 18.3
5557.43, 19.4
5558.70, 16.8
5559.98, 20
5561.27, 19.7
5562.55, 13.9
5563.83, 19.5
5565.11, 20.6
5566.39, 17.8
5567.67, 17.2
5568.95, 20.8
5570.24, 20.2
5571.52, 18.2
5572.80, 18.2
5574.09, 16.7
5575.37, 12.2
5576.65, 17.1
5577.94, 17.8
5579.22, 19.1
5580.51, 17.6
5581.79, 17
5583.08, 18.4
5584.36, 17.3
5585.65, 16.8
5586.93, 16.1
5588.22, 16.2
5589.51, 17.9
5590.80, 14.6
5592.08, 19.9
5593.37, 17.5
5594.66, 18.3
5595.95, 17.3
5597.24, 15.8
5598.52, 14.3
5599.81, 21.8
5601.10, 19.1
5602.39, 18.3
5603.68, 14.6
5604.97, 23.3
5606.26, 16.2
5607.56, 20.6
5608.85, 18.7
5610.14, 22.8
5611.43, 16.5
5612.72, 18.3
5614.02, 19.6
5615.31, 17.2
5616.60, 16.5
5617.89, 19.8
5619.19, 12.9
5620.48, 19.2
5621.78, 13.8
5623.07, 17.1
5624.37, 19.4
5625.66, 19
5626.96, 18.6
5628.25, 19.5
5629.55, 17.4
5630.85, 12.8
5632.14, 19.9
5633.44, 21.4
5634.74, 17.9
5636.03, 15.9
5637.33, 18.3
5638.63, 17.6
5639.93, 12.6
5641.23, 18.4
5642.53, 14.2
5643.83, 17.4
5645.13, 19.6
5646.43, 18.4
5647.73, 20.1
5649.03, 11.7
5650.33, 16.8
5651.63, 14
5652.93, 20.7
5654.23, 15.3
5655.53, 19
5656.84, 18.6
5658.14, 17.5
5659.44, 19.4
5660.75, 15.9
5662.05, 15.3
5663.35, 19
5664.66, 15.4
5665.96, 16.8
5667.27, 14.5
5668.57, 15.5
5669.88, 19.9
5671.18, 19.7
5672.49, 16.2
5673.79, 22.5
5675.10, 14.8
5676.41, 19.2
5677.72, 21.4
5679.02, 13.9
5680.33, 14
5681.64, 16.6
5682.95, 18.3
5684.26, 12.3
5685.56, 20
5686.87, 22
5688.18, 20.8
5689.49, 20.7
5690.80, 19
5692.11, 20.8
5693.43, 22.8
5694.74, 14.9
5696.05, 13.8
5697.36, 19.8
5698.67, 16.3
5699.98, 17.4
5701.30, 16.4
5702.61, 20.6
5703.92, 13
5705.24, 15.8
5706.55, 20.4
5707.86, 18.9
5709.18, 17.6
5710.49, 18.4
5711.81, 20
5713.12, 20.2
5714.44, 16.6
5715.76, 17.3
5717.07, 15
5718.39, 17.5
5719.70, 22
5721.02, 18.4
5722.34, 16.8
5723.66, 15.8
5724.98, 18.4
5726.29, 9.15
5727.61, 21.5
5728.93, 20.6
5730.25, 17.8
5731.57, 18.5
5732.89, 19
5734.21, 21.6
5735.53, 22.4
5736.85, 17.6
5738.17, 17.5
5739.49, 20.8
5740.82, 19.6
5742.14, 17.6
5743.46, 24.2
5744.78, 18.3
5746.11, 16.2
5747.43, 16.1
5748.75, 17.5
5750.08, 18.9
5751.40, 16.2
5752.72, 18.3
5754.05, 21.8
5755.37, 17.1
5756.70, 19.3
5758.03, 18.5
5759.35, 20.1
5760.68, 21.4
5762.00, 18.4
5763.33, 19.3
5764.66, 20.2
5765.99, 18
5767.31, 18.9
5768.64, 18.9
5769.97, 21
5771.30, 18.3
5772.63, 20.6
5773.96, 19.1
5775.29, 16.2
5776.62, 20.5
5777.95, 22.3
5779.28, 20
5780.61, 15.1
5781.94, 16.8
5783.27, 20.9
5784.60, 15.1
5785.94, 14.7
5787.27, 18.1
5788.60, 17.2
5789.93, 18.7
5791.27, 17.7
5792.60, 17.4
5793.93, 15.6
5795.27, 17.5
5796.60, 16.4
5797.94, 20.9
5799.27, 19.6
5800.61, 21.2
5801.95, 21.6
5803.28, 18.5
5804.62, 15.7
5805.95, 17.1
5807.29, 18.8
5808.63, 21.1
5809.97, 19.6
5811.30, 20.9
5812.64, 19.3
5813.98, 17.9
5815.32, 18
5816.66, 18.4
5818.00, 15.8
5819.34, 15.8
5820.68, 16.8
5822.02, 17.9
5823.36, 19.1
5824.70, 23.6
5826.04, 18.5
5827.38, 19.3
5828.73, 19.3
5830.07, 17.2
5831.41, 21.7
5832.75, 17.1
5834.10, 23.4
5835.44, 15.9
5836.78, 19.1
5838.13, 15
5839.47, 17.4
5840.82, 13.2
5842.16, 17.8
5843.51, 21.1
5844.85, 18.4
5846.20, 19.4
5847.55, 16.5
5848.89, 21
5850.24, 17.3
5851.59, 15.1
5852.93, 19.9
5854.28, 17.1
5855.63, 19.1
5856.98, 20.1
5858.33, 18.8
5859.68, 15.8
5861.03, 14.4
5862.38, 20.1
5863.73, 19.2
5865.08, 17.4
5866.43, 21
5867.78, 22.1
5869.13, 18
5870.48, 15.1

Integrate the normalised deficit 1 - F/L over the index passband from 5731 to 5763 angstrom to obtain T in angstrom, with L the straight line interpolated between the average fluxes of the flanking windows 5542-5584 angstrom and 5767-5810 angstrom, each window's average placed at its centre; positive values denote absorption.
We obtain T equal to -1.3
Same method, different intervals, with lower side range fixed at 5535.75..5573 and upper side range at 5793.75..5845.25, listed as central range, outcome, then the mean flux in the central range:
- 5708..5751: -0.31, 18.4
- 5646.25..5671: 1.35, 17.1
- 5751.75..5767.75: -0.76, 19.2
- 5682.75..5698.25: -0.51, 18.7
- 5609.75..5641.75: 0.55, 17.7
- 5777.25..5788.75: 0.37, 17.8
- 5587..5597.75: 0.43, 17.1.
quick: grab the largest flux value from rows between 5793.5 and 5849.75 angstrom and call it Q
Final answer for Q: 23.6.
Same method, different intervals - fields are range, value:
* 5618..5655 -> 21.4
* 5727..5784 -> 24.2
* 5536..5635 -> 23.3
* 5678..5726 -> 22.8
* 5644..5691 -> 22.5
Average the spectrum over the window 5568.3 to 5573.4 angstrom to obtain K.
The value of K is 19.4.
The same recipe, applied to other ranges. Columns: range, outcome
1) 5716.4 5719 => 16.3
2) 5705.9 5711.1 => 18.8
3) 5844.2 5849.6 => 18.8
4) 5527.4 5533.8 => 17.6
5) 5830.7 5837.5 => 19.4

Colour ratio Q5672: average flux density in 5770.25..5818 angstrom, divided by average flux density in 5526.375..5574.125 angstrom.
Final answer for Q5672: 1.04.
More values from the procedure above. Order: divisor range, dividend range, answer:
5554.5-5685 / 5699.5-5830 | 1.05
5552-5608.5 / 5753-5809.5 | 1.05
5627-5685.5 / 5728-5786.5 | 1.10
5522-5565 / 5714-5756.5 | 1.05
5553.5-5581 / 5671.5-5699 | 1.01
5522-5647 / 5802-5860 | 1.04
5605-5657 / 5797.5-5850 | 1.06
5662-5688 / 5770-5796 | 1.03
